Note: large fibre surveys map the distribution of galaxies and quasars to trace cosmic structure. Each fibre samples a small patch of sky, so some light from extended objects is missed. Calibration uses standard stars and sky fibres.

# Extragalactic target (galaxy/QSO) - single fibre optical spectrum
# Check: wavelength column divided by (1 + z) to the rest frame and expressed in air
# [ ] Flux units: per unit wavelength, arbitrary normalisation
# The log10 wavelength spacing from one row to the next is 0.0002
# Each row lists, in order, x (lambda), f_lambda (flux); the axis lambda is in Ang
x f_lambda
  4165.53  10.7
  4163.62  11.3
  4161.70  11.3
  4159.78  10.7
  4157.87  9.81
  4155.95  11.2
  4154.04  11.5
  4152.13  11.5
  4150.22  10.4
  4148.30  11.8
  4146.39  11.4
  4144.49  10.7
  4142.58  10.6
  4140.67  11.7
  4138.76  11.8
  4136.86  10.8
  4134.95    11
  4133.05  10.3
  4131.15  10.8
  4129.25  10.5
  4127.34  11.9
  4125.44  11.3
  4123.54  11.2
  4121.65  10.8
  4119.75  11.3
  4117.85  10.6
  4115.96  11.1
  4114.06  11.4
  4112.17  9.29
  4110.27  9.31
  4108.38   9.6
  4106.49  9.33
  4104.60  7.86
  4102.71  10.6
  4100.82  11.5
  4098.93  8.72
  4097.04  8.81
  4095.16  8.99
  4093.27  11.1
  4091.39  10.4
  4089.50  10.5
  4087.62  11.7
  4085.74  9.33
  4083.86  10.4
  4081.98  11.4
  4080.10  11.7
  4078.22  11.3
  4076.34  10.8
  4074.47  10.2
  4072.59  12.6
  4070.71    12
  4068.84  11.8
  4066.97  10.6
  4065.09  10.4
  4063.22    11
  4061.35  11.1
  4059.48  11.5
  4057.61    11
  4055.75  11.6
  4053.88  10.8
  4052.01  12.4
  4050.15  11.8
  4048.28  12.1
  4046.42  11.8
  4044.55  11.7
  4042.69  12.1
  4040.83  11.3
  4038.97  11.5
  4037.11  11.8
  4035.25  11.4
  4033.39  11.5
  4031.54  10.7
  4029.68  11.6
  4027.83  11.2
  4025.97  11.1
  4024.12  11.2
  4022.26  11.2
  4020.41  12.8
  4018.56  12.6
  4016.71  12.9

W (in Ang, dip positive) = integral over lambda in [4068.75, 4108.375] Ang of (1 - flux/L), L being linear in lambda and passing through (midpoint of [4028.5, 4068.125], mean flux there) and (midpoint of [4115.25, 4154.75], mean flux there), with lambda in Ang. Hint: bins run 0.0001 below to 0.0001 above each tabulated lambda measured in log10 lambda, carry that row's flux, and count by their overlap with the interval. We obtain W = 2.80 Ang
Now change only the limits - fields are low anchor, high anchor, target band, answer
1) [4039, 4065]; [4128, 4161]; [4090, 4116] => 3.2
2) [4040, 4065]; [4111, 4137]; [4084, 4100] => 1.7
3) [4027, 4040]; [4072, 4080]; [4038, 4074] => -0.7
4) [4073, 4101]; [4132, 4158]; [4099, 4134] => 1.1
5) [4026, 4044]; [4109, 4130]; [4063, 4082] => -0.2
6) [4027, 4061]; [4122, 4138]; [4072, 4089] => 0.5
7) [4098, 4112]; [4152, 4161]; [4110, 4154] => -3.1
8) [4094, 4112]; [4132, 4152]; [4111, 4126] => -1.1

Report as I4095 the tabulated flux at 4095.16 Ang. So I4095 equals 8.99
